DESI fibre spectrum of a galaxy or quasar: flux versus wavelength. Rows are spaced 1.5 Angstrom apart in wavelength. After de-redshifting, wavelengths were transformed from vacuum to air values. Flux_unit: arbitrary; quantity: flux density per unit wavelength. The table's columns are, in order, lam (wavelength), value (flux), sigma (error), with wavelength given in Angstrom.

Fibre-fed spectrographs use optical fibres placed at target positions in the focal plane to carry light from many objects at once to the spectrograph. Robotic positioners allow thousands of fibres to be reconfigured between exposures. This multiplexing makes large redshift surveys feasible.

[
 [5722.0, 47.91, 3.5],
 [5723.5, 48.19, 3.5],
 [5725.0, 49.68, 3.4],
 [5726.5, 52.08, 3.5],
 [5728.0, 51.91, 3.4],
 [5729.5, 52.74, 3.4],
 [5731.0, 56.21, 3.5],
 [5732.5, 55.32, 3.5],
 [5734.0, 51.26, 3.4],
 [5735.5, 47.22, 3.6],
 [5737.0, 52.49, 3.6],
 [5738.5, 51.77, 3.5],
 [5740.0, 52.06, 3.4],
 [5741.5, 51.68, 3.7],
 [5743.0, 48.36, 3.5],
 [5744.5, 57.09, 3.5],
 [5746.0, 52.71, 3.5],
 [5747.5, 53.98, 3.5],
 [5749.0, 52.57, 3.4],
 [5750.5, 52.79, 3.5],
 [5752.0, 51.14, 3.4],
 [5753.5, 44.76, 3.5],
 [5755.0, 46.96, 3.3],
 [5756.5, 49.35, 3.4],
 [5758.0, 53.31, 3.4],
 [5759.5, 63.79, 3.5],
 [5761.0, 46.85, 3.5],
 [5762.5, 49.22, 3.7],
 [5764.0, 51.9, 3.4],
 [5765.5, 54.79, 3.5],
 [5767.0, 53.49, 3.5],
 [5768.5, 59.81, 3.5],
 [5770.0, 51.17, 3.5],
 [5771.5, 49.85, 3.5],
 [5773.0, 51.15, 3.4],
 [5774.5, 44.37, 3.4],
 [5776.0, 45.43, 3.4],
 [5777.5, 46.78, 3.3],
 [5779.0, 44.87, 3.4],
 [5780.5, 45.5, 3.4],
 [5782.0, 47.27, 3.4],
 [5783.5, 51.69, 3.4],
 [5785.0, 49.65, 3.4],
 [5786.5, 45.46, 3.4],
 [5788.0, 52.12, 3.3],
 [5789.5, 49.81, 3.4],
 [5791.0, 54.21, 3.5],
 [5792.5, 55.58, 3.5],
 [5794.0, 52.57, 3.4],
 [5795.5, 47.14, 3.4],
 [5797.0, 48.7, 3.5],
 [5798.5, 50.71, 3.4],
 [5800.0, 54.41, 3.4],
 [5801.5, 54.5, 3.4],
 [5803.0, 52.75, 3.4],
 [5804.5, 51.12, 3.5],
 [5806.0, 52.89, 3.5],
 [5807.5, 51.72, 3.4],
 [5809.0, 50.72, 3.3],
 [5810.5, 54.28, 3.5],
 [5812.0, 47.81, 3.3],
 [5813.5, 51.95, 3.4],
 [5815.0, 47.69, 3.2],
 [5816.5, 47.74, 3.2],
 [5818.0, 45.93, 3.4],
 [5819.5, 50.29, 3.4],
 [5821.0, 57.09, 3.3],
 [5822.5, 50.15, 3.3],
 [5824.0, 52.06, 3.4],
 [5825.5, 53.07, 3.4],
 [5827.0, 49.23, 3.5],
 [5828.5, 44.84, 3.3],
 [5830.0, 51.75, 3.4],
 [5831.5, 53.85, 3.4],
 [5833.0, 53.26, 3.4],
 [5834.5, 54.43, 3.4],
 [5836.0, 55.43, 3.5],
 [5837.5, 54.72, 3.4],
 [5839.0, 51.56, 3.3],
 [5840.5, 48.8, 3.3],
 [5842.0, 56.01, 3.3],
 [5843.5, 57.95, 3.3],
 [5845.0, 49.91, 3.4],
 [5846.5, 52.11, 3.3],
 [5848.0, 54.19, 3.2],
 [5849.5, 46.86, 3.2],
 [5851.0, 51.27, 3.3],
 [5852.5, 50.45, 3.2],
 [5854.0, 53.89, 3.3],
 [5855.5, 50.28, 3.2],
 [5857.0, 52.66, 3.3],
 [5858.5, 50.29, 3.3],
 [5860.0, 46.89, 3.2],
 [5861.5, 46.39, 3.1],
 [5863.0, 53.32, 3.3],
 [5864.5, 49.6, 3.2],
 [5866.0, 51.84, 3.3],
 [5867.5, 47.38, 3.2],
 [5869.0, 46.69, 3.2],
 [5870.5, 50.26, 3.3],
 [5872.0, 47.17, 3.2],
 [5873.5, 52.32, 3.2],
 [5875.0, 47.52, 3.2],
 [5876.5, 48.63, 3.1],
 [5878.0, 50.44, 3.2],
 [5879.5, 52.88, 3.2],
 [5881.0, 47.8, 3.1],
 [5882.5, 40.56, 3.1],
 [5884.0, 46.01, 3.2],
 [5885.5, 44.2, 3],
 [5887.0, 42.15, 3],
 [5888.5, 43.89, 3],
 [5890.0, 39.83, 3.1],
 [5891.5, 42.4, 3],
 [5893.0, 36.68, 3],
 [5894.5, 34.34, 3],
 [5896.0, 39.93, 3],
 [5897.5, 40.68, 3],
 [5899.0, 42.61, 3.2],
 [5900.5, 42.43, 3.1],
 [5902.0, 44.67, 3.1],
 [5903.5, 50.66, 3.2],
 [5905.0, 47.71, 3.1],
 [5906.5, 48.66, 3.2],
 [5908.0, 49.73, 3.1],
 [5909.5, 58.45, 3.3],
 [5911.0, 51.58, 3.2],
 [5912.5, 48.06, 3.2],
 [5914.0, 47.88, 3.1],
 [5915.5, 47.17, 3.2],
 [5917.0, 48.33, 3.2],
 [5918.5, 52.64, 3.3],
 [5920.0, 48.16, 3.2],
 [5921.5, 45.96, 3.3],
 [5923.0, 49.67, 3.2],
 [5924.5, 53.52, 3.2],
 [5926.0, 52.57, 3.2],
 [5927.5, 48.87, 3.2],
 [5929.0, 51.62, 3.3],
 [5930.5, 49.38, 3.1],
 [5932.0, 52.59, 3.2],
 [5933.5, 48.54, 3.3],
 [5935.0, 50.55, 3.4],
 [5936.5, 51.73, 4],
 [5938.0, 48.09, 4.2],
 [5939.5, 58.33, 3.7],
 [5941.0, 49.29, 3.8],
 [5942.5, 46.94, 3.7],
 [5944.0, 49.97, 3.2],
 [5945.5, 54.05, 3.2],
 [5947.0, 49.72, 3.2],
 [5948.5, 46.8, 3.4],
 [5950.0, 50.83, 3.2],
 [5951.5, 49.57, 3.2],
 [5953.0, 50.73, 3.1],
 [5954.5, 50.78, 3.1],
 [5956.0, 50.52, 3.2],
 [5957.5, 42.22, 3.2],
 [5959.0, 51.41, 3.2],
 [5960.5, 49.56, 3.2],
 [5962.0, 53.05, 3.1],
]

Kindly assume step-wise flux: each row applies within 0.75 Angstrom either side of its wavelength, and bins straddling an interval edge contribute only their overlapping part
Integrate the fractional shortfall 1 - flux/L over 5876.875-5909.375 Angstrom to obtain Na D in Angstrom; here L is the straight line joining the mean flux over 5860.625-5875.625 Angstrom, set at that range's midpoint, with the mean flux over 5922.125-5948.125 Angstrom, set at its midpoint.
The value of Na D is 3.5 Angstrom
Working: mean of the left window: 49.2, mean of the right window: 50.8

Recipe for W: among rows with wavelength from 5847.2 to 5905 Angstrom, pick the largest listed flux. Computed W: 54.19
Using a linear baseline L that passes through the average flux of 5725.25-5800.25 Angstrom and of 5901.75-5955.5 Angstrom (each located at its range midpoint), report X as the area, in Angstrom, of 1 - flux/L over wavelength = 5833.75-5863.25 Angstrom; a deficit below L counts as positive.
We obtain -0.7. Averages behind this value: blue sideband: 51.1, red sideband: 50.2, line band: 51.8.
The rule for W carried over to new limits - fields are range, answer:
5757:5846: 63.79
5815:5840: 57.09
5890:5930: 58.45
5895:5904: 50.66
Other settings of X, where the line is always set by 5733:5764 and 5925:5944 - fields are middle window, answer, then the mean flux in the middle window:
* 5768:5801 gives 0.9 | 49.9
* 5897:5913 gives 0.9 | 47.9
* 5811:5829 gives 0.4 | 50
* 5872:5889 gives 1.3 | 47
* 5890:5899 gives 2.1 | 39.2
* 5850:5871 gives 0.4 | 50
